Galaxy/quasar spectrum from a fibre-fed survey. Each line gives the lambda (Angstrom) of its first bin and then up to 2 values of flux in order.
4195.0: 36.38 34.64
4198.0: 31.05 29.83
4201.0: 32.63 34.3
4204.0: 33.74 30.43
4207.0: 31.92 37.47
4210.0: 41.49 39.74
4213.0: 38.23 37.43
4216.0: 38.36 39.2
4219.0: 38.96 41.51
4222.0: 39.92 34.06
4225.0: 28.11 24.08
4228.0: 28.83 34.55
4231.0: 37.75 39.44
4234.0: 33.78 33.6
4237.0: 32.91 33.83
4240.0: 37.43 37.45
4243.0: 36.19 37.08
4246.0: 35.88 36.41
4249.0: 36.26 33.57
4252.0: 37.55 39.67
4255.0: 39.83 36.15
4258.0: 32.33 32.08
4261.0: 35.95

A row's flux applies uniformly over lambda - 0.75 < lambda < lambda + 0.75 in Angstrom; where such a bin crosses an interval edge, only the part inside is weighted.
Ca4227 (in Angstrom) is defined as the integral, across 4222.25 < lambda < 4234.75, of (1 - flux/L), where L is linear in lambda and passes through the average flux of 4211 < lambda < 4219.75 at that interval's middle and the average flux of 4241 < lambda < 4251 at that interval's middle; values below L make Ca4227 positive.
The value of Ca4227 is 1.6 Angstrom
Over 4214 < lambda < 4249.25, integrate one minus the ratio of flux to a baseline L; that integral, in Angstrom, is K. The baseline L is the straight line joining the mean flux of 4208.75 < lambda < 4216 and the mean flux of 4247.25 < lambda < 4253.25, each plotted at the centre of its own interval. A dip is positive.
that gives 1.9 Angstrom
